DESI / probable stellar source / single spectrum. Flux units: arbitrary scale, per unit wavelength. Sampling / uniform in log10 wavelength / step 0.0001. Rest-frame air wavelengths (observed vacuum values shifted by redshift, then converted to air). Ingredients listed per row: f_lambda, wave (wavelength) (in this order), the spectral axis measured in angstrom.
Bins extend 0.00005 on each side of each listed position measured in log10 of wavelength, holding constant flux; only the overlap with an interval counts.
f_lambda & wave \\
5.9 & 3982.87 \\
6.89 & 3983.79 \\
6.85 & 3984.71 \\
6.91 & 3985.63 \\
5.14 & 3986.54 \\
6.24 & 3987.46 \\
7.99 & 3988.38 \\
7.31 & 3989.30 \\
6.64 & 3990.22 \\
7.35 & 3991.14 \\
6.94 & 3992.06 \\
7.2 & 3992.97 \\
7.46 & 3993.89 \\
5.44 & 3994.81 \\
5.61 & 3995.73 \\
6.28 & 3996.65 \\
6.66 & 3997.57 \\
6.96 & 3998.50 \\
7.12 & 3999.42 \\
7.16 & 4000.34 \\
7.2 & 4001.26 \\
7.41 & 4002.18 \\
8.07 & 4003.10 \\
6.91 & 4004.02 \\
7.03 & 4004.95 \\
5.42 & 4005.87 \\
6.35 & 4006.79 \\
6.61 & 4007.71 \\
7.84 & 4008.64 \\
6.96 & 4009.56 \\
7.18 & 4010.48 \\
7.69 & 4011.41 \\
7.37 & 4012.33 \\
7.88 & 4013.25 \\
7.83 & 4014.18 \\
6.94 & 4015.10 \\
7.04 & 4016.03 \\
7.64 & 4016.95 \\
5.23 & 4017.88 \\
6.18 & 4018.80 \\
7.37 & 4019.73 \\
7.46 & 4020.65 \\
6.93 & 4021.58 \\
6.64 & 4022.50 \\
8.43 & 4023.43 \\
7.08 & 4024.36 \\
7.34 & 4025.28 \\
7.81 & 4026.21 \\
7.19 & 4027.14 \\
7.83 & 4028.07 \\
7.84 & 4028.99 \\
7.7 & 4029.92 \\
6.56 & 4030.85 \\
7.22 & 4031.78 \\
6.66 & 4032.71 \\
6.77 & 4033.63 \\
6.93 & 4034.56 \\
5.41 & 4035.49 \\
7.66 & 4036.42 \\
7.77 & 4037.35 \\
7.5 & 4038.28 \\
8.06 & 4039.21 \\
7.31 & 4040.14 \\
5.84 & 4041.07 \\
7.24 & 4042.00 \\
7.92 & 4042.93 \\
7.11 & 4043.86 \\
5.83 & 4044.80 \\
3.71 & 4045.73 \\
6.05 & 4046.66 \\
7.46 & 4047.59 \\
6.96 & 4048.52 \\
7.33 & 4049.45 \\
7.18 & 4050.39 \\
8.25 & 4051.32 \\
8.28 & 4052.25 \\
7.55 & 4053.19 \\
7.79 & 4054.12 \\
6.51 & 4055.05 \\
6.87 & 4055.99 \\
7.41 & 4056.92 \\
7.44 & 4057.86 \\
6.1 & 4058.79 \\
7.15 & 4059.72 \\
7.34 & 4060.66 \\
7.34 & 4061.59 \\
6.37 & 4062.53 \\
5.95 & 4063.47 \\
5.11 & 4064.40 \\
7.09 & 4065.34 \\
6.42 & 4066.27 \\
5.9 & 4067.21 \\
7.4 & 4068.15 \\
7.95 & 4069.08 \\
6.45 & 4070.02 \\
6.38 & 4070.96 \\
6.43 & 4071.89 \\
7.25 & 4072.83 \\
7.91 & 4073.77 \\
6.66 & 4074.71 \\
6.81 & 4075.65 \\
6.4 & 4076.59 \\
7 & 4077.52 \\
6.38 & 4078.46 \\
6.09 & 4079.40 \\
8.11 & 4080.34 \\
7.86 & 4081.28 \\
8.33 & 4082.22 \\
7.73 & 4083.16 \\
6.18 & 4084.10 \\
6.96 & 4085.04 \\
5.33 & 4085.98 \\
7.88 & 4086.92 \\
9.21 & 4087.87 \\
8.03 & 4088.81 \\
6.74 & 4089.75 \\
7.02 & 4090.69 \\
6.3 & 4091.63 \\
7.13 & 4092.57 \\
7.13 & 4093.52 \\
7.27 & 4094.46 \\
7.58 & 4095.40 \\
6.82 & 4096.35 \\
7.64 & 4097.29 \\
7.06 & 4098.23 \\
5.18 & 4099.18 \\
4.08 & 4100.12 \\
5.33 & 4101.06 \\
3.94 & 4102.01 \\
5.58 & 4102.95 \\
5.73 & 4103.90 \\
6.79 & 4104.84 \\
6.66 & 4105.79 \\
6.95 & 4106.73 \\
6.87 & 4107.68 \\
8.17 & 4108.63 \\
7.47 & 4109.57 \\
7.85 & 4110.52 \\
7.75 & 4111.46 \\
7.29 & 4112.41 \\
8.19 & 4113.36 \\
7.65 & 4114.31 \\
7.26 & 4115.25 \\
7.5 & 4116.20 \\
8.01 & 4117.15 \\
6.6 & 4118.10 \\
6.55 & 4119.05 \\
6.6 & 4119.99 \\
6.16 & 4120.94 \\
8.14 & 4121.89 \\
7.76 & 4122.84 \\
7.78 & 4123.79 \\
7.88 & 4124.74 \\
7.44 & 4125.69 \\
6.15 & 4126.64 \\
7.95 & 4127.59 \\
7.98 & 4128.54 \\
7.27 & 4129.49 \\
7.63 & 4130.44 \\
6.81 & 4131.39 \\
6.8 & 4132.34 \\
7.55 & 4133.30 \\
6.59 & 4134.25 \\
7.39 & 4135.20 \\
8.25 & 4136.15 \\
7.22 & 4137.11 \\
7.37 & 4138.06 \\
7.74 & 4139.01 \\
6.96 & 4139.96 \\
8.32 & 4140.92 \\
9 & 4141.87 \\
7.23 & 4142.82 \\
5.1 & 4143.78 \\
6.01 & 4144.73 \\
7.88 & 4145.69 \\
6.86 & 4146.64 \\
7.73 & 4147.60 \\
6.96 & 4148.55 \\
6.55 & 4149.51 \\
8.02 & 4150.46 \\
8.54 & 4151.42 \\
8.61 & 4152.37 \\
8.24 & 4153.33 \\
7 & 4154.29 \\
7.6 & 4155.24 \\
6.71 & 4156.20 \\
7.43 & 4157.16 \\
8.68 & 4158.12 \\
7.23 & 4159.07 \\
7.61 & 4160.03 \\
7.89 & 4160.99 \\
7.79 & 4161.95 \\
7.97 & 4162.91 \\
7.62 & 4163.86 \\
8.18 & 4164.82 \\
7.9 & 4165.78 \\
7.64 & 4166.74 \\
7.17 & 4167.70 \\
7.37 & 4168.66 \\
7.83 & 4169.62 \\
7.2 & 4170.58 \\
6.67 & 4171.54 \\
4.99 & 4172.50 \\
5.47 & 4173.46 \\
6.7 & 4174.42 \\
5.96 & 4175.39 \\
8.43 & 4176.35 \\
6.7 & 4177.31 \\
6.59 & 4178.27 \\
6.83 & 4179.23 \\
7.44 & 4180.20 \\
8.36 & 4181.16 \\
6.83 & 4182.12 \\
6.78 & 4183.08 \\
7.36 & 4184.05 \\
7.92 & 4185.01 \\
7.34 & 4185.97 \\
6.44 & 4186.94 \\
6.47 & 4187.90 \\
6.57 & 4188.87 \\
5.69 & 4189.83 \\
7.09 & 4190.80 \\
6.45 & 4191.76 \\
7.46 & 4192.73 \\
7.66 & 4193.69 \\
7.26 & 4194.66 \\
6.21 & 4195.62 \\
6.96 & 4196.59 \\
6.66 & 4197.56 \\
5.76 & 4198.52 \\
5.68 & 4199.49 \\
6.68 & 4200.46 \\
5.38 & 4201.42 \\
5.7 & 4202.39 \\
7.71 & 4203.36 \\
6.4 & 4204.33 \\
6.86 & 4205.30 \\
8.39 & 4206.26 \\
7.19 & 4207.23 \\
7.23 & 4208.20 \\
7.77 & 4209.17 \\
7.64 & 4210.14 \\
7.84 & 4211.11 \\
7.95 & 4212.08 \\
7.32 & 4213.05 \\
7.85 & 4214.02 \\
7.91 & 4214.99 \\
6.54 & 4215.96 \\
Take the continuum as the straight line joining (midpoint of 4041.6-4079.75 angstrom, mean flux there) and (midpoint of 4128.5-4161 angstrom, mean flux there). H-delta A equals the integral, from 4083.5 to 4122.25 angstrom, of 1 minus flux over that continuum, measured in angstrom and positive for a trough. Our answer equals 1.37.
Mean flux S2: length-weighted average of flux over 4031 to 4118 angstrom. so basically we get 6.94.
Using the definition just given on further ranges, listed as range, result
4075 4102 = 6.86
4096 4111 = 6.38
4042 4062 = 7.03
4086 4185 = 7.2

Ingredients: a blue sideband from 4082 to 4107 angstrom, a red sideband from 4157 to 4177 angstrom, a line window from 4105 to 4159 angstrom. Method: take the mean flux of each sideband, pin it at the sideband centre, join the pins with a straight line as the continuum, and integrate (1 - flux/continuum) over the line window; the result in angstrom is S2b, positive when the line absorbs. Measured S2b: -3.08 angstrom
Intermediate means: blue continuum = 6.67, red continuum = 7.31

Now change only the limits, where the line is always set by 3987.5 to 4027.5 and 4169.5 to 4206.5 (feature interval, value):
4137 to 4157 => -1.7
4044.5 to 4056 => 0.1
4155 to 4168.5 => -1.7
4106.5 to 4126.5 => -1.5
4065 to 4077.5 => 0.2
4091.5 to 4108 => 1.4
